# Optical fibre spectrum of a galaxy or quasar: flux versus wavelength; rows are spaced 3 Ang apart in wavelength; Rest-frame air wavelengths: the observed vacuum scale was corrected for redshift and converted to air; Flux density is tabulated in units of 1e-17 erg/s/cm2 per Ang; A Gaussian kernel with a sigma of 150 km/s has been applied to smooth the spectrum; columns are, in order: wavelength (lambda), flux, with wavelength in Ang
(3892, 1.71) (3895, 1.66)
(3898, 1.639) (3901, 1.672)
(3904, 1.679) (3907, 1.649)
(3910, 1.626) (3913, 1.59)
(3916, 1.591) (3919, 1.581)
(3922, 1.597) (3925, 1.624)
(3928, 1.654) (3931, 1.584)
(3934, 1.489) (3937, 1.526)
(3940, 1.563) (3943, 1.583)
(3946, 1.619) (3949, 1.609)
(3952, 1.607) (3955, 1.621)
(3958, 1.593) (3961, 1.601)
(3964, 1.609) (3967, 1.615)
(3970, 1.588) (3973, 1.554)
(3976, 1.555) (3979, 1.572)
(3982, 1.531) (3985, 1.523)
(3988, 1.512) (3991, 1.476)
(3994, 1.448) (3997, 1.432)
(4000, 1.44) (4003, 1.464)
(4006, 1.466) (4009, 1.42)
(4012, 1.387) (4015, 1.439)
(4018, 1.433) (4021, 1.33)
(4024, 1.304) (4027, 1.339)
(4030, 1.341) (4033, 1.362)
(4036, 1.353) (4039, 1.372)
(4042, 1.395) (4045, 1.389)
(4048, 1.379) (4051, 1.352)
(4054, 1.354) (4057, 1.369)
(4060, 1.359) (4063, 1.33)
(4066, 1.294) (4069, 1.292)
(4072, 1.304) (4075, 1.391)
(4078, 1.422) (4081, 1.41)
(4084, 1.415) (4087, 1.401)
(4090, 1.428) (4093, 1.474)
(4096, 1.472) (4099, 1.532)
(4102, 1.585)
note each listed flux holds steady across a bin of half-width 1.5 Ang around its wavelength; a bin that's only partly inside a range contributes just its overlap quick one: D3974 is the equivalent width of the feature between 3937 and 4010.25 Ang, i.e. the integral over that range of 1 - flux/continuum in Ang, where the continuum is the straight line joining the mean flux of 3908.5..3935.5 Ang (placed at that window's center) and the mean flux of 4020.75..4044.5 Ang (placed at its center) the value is -3.02 Ang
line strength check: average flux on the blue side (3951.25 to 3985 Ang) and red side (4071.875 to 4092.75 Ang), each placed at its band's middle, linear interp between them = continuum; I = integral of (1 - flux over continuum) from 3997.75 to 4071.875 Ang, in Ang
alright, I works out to 5.4 Ang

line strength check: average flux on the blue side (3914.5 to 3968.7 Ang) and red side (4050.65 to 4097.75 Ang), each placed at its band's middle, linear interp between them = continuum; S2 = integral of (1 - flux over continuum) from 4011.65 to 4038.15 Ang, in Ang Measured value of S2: 1.7 Ang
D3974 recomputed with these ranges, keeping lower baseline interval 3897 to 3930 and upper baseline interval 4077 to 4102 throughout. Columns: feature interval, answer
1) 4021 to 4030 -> 1.13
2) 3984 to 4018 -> 1.93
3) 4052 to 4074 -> 2.21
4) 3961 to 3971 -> -0.19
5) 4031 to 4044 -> 1.16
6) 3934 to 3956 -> 0.18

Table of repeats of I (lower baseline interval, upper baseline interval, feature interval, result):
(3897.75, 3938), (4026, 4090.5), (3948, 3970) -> -1.0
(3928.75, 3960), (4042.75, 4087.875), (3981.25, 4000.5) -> 0.2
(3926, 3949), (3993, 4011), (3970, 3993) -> -0.7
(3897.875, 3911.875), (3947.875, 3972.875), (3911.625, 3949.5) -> 1.0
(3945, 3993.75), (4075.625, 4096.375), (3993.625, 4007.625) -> 0.8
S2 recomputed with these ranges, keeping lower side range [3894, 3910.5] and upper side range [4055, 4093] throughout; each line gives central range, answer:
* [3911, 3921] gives 0.26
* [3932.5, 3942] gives 0.41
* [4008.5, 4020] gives 0.43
